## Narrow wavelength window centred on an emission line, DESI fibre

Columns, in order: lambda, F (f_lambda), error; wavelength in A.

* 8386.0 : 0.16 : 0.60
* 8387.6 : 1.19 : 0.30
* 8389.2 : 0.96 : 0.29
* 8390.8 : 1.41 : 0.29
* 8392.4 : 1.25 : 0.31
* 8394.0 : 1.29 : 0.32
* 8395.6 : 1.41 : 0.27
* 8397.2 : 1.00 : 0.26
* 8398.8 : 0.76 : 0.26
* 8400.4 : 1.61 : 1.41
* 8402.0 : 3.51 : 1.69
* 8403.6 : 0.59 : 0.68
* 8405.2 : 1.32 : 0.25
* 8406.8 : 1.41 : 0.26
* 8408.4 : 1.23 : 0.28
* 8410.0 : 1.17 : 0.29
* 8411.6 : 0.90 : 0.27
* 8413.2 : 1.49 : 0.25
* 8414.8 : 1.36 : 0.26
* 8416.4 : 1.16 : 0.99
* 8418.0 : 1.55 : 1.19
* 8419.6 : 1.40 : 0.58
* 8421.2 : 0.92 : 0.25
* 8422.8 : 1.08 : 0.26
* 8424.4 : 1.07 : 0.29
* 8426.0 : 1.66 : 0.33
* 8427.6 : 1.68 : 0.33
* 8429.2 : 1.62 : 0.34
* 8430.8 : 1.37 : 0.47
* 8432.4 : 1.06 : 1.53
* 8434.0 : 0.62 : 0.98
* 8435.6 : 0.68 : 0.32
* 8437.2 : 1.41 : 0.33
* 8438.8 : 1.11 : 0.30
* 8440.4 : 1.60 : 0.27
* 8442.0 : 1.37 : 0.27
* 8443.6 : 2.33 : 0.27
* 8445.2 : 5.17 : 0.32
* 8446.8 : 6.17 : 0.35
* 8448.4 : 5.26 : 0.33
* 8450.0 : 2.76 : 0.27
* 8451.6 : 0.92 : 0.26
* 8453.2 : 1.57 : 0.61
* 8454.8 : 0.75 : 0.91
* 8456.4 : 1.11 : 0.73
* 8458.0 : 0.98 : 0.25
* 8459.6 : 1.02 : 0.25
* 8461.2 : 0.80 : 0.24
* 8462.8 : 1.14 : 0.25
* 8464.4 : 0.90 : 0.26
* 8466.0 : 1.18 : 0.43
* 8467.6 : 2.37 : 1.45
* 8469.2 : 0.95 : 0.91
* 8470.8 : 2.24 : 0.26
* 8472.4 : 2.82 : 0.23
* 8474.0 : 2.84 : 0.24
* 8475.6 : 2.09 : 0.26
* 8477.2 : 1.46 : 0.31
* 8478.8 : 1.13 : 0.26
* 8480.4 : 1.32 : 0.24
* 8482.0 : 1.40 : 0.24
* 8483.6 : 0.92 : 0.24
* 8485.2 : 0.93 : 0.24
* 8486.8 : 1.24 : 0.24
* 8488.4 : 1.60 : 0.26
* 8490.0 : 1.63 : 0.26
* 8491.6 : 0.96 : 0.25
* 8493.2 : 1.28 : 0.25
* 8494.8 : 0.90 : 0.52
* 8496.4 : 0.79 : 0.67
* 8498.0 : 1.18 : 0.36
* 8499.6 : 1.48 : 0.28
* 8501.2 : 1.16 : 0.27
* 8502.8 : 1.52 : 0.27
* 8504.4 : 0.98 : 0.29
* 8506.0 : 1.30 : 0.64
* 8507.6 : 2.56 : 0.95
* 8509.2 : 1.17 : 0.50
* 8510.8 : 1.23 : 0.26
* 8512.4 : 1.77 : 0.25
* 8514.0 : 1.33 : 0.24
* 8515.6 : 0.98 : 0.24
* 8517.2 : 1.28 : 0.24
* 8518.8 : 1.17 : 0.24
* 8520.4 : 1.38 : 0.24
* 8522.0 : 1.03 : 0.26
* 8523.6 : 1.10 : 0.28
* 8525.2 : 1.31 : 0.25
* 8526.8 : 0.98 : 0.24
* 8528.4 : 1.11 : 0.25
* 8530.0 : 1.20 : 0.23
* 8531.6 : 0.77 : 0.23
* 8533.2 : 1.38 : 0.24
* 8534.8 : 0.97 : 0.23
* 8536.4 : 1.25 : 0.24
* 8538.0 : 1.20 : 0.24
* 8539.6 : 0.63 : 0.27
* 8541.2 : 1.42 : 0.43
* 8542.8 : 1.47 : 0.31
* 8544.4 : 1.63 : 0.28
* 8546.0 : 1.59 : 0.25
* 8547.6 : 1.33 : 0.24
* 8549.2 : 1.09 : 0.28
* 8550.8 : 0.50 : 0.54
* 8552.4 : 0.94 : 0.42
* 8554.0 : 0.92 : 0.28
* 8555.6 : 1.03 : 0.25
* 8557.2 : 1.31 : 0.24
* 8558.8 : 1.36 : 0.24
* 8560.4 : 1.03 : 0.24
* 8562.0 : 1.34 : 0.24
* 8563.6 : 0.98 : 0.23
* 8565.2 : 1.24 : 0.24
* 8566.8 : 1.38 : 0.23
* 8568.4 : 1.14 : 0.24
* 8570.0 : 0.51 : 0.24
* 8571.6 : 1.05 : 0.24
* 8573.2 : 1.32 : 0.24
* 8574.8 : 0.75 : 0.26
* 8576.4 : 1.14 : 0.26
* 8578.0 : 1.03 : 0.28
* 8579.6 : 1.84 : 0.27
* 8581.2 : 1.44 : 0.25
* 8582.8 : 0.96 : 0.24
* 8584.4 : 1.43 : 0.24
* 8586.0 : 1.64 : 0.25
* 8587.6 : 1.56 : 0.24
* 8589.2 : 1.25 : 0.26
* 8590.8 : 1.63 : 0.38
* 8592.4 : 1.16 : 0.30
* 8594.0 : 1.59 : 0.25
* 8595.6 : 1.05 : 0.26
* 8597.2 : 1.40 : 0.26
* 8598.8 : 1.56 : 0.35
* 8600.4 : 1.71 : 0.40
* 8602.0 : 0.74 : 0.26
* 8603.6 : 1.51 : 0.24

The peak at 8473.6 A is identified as [N II]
